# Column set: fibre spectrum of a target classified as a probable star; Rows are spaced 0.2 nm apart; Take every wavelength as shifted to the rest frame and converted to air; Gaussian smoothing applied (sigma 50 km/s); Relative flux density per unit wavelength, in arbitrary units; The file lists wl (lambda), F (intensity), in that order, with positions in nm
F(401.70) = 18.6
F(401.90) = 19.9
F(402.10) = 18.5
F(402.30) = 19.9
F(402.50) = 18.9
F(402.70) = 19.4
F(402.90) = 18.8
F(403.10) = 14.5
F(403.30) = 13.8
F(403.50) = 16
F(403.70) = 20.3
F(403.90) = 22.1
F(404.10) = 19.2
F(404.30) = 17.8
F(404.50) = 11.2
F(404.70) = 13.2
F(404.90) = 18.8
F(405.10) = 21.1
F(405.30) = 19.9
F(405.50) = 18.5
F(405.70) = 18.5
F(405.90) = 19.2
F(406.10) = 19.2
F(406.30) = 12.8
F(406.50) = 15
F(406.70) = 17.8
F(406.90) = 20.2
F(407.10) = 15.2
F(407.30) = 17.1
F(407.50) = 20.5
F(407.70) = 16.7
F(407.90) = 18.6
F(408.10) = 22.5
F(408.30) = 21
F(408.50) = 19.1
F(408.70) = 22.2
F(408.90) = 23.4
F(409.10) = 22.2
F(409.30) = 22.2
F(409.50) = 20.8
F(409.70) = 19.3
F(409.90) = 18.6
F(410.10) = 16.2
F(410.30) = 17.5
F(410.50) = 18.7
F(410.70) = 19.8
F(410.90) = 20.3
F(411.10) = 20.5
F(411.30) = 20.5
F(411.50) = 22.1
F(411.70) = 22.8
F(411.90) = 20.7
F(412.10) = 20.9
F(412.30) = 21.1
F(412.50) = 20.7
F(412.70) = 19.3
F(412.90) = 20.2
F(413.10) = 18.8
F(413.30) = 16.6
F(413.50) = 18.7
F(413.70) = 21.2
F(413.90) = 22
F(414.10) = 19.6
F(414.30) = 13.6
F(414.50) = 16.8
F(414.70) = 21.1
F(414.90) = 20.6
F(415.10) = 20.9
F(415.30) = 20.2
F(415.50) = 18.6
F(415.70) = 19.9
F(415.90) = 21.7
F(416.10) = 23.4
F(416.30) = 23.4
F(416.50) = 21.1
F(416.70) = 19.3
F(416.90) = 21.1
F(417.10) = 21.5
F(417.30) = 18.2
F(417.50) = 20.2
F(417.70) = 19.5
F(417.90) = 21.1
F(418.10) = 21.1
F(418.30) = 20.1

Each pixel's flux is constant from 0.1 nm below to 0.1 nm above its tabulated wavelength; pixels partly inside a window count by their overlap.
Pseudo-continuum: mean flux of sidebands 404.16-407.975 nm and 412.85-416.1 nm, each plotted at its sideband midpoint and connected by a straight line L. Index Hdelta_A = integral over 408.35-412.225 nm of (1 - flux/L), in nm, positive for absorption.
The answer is -0.41 nm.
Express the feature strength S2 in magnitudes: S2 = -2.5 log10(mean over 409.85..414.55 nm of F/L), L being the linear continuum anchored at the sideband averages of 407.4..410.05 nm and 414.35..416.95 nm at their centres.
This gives 0.05 mag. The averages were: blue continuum 20.5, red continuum 20.5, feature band 19.5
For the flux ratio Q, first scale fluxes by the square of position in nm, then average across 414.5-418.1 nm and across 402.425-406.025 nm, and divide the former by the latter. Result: 1.2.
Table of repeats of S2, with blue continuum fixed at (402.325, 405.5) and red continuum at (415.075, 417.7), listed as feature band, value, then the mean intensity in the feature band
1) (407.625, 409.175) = -0.11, 20.8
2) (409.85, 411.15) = 0.03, 18.7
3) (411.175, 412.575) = -0.09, 21.3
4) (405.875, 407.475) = 0.08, 17.1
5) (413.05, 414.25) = 0.04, 19.3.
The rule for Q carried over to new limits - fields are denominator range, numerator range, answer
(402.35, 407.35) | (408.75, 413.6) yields 1.18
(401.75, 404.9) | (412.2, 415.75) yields 1.16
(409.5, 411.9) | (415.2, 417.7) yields 1.08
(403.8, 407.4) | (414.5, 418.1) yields 1.23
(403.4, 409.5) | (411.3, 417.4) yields 1.12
